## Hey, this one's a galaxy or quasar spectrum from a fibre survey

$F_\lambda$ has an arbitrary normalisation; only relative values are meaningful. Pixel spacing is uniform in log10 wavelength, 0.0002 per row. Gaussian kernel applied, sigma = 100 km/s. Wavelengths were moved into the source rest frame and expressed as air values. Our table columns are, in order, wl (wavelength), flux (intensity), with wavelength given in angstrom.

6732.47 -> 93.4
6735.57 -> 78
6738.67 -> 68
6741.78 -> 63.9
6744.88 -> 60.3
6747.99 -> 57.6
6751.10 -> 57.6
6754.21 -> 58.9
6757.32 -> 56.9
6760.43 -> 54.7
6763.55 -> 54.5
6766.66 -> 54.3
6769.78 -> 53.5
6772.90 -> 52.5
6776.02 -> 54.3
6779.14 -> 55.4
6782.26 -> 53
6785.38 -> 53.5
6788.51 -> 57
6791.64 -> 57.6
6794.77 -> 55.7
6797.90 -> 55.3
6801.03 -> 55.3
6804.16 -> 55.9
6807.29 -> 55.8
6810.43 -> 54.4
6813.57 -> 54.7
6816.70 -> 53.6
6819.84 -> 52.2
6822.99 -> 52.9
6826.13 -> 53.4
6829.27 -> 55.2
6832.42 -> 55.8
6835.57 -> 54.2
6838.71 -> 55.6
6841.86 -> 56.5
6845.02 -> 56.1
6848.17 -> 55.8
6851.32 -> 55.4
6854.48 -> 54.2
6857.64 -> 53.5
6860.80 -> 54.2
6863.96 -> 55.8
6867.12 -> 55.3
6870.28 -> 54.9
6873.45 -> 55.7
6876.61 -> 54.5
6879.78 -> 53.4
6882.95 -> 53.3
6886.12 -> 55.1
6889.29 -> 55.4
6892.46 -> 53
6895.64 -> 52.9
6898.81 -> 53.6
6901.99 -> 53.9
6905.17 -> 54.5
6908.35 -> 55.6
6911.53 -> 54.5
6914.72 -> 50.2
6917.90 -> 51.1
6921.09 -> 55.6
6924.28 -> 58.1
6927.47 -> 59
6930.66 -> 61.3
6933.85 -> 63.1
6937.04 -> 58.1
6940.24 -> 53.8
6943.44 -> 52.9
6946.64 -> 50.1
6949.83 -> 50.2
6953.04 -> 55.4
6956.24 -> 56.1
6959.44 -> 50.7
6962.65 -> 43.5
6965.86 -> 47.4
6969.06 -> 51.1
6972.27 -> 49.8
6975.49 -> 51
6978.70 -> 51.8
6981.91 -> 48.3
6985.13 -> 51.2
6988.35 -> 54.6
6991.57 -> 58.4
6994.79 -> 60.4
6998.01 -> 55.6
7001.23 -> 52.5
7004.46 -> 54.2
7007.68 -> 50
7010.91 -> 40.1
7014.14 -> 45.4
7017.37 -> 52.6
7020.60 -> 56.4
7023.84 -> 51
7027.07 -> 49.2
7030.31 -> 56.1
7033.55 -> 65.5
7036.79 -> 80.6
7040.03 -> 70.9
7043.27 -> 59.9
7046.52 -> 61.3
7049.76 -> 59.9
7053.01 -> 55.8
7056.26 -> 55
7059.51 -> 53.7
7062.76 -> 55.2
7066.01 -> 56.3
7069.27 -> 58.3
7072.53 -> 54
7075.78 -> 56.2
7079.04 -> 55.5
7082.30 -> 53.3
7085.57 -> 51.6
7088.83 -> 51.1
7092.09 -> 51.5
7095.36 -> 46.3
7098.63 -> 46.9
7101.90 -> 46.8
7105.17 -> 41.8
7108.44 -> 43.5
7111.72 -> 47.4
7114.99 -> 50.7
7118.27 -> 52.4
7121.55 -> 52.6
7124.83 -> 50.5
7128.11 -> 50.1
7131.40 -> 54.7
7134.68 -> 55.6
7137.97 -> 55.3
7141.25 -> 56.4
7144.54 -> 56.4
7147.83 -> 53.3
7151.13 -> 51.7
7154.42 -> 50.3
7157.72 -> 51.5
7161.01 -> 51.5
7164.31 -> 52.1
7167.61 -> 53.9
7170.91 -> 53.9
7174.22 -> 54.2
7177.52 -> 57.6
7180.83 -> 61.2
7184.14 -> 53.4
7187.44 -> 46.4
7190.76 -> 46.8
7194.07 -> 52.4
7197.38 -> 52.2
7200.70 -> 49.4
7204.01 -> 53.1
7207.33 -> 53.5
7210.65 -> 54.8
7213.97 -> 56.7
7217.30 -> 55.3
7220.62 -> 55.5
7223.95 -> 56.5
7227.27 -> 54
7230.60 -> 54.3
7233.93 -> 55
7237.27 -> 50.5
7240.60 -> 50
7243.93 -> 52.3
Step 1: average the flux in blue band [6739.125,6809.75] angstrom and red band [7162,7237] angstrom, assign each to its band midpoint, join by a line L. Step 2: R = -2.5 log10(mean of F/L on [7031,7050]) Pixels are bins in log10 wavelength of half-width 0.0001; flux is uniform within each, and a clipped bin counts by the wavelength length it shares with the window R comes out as -0.21 mag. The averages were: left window 56.2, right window 53.7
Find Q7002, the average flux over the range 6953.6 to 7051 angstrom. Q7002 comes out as 54.5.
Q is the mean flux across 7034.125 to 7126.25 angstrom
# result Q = 54.4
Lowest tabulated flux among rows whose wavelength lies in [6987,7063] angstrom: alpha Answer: 40.1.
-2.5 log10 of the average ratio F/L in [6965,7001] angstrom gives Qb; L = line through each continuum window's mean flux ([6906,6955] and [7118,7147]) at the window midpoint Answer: 0.04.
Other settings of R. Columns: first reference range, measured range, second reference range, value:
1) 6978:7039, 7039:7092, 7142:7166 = -0.05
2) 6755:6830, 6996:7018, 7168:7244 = 0.08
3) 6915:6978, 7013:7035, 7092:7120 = -0.07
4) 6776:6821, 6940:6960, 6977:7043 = 0.05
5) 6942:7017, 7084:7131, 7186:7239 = 0.07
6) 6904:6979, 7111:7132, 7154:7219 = 0.04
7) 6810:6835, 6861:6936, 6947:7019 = -0.05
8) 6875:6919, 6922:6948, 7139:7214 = -0.07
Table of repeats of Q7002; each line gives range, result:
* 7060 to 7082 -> 55.7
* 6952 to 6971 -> 50.6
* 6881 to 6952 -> 54.8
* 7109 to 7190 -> 52.8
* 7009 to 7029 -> 49.2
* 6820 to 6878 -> 54.9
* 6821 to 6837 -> 54.2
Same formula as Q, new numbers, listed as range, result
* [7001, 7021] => 49.6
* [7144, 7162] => 52.2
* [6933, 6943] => 57.3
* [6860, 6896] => 54.5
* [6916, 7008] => 53.7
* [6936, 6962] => 52.9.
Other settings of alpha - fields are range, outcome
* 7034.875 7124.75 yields 41.8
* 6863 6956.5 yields 50.1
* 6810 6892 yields 52.2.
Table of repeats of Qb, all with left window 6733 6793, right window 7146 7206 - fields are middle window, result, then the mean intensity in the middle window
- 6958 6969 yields 0.167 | 47.7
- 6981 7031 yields 0.056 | 52.2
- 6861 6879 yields 0.037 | 55.1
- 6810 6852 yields 0.055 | 54.7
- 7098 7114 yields 0.179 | 45.4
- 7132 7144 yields -0.054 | 55.8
